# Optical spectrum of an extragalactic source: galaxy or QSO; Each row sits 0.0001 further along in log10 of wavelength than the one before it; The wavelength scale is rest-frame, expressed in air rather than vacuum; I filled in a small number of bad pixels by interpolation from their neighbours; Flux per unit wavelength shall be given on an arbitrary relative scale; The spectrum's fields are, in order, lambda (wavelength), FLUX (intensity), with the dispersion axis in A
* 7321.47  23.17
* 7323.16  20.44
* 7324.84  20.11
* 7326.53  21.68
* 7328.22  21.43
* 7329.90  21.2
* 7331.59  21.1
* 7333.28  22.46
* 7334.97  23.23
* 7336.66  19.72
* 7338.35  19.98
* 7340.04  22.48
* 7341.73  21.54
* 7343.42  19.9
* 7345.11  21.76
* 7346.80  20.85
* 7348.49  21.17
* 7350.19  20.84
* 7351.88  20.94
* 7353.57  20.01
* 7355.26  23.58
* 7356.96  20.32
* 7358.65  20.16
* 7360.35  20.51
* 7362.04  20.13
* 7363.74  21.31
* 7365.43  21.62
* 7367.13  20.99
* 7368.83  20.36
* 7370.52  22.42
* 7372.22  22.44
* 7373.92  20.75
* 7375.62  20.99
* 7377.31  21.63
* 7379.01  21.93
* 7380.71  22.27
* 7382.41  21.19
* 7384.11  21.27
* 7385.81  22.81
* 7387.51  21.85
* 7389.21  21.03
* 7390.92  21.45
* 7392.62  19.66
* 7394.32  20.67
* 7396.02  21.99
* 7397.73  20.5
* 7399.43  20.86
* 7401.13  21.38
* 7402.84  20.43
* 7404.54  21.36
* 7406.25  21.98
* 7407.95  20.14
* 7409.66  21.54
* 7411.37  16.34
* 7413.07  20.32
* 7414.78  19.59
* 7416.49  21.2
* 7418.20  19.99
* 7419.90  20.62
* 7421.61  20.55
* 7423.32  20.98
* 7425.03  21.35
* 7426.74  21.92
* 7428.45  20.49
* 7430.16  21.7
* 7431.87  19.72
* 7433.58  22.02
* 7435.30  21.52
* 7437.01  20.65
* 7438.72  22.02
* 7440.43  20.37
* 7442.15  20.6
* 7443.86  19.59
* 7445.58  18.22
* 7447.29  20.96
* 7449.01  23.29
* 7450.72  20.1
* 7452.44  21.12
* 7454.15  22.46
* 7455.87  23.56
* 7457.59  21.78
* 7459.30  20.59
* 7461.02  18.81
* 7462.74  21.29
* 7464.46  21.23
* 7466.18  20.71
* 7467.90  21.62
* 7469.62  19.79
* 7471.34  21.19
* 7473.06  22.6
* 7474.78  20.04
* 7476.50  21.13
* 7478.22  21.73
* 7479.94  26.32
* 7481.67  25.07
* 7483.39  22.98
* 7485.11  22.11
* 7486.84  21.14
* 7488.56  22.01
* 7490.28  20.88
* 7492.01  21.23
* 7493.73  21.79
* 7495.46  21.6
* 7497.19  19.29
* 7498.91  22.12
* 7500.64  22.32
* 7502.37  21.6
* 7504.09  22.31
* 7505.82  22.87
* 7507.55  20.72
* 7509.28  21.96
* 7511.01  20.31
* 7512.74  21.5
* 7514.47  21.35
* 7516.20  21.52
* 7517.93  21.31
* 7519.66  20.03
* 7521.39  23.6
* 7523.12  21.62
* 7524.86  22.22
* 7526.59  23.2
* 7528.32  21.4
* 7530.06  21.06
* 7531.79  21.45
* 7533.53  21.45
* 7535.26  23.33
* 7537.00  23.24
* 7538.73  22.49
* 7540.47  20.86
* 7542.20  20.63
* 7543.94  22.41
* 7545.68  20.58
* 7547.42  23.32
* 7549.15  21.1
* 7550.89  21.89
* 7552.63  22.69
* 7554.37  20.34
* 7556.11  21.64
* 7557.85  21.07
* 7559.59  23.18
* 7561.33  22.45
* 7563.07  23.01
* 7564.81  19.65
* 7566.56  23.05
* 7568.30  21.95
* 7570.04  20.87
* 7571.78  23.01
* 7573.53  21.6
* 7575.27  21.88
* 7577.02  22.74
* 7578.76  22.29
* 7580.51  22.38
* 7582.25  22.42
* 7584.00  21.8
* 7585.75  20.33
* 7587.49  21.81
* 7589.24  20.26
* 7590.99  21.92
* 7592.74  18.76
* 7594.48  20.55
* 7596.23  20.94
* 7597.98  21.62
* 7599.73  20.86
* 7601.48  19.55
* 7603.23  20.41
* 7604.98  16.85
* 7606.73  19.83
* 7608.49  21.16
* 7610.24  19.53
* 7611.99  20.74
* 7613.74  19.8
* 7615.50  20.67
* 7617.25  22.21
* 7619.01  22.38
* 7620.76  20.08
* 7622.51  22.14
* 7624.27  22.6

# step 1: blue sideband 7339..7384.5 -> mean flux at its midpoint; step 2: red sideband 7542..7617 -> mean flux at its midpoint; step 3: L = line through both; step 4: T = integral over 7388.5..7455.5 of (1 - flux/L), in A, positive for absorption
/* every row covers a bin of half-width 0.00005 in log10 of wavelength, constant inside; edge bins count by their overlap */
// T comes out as 1.4 A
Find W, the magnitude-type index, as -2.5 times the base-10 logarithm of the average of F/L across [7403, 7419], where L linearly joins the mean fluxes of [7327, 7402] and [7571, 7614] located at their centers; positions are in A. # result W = 0.05 mag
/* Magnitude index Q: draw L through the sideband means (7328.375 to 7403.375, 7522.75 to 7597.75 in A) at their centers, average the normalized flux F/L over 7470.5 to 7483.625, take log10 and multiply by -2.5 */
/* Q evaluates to -0.054 mag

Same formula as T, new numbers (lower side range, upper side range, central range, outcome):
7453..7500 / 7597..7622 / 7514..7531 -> -0.4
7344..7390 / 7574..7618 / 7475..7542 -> -2.8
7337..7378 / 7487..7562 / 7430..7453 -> 0.6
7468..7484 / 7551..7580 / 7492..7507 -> 0.3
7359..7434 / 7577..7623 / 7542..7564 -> -1.1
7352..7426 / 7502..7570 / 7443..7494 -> -0.2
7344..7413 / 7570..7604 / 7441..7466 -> 0.2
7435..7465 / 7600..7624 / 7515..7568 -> -3.0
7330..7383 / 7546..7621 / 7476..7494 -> -1.0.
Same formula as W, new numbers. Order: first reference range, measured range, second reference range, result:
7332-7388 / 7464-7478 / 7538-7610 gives 0.01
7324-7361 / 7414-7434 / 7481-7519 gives 0.03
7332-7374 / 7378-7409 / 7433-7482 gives 0.00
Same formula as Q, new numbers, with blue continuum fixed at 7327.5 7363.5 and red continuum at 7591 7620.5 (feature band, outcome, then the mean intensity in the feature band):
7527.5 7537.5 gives -0.068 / 21.9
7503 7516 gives -0.047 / 21.6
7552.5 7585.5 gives -0.074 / 22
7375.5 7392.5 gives -0.030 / 21.6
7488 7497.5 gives -0.025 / 21.2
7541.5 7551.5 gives -0.056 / 21.7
